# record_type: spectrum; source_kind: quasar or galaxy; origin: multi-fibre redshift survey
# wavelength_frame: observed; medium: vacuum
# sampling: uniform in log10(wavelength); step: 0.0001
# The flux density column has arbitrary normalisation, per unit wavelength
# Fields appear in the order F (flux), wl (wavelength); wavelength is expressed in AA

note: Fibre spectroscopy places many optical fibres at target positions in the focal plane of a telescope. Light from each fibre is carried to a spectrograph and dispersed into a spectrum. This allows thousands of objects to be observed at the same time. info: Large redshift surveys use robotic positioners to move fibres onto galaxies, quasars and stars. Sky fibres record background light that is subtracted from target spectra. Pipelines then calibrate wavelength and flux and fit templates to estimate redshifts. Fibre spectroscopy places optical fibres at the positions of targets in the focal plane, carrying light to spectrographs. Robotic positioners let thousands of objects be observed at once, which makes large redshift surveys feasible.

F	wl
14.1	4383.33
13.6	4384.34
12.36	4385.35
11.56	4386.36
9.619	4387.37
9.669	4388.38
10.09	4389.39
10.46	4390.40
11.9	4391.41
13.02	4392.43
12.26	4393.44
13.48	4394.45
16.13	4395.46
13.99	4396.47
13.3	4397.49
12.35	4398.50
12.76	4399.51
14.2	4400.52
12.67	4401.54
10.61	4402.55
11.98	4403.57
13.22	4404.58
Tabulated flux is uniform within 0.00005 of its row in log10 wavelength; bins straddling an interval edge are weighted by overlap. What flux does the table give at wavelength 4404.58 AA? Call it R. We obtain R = 13.22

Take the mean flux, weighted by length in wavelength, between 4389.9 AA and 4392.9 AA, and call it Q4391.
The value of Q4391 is 11.8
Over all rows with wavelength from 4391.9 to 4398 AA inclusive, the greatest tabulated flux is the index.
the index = 16.13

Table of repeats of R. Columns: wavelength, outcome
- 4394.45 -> 13.48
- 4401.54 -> 12.67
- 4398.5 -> 12.35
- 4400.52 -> 14.2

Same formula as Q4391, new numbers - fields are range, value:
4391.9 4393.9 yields 12.6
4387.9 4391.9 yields 10.5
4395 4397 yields 15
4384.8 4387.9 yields 11.2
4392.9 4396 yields 14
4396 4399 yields 13.2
